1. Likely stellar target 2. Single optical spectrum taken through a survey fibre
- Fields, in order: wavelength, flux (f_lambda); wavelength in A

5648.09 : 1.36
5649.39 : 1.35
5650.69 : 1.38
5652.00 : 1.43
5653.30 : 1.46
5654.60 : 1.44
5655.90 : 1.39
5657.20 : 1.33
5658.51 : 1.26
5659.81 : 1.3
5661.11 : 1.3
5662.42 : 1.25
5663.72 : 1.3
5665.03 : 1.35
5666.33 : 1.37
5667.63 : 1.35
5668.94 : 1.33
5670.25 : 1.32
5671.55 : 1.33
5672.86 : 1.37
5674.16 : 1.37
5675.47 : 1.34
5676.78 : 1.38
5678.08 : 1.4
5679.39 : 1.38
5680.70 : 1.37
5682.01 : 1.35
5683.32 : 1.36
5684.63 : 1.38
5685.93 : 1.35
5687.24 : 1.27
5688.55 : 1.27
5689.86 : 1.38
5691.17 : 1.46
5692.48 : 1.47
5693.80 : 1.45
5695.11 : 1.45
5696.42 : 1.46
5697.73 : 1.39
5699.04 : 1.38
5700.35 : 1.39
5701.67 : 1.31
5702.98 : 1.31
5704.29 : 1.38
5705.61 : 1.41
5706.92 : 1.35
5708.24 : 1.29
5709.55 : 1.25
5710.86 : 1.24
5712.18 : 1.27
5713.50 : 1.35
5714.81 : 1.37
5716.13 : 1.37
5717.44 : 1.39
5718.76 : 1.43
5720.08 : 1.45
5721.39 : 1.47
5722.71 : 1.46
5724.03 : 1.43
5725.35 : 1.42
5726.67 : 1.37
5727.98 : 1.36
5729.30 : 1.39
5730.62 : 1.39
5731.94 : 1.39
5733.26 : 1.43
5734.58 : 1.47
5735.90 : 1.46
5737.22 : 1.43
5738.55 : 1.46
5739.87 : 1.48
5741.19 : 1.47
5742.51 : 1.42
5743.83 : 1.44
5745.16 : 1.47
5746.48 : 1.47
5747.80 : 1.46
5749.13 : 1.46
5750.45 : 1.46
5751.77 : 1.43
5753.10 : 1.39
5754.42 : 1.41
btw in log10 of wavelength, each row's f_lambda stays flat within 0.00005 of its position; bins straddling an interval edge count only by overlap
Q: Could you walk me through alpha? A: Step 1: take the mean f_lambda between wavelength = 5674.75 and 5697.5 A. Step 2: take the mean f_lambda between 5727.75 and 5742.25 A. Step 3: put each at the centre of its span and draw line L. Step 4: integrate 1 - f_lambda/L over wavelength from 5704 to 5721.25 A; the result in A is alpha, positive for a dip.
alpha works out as 0.7 A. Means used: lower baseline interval 1.38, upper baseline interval 1.43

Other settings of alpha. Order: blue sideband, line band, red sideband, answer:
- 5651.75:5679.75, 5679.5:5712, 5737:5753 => 0.6 A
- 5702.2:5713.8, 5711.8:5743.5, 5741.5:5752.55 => -0.7 A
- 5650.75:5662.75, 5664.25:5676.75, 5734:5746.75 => 0.2 A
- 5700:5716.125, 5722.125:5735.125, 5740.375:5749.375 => -0.1 A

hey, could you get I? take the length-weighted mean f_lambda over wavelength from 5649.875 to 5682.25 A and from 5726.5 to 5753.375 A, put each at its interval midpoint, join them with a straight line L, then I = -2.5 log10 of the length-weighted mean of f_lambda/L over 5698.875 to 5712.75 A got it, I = 0.06 mag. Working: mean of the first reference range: 1.35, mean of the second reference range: 1.44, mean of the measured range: 1.32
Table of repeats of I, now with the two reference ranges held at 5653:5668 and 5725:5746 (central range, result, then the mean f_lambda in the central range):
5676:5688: 0.004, 1.36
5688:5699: -0.028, 1.42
